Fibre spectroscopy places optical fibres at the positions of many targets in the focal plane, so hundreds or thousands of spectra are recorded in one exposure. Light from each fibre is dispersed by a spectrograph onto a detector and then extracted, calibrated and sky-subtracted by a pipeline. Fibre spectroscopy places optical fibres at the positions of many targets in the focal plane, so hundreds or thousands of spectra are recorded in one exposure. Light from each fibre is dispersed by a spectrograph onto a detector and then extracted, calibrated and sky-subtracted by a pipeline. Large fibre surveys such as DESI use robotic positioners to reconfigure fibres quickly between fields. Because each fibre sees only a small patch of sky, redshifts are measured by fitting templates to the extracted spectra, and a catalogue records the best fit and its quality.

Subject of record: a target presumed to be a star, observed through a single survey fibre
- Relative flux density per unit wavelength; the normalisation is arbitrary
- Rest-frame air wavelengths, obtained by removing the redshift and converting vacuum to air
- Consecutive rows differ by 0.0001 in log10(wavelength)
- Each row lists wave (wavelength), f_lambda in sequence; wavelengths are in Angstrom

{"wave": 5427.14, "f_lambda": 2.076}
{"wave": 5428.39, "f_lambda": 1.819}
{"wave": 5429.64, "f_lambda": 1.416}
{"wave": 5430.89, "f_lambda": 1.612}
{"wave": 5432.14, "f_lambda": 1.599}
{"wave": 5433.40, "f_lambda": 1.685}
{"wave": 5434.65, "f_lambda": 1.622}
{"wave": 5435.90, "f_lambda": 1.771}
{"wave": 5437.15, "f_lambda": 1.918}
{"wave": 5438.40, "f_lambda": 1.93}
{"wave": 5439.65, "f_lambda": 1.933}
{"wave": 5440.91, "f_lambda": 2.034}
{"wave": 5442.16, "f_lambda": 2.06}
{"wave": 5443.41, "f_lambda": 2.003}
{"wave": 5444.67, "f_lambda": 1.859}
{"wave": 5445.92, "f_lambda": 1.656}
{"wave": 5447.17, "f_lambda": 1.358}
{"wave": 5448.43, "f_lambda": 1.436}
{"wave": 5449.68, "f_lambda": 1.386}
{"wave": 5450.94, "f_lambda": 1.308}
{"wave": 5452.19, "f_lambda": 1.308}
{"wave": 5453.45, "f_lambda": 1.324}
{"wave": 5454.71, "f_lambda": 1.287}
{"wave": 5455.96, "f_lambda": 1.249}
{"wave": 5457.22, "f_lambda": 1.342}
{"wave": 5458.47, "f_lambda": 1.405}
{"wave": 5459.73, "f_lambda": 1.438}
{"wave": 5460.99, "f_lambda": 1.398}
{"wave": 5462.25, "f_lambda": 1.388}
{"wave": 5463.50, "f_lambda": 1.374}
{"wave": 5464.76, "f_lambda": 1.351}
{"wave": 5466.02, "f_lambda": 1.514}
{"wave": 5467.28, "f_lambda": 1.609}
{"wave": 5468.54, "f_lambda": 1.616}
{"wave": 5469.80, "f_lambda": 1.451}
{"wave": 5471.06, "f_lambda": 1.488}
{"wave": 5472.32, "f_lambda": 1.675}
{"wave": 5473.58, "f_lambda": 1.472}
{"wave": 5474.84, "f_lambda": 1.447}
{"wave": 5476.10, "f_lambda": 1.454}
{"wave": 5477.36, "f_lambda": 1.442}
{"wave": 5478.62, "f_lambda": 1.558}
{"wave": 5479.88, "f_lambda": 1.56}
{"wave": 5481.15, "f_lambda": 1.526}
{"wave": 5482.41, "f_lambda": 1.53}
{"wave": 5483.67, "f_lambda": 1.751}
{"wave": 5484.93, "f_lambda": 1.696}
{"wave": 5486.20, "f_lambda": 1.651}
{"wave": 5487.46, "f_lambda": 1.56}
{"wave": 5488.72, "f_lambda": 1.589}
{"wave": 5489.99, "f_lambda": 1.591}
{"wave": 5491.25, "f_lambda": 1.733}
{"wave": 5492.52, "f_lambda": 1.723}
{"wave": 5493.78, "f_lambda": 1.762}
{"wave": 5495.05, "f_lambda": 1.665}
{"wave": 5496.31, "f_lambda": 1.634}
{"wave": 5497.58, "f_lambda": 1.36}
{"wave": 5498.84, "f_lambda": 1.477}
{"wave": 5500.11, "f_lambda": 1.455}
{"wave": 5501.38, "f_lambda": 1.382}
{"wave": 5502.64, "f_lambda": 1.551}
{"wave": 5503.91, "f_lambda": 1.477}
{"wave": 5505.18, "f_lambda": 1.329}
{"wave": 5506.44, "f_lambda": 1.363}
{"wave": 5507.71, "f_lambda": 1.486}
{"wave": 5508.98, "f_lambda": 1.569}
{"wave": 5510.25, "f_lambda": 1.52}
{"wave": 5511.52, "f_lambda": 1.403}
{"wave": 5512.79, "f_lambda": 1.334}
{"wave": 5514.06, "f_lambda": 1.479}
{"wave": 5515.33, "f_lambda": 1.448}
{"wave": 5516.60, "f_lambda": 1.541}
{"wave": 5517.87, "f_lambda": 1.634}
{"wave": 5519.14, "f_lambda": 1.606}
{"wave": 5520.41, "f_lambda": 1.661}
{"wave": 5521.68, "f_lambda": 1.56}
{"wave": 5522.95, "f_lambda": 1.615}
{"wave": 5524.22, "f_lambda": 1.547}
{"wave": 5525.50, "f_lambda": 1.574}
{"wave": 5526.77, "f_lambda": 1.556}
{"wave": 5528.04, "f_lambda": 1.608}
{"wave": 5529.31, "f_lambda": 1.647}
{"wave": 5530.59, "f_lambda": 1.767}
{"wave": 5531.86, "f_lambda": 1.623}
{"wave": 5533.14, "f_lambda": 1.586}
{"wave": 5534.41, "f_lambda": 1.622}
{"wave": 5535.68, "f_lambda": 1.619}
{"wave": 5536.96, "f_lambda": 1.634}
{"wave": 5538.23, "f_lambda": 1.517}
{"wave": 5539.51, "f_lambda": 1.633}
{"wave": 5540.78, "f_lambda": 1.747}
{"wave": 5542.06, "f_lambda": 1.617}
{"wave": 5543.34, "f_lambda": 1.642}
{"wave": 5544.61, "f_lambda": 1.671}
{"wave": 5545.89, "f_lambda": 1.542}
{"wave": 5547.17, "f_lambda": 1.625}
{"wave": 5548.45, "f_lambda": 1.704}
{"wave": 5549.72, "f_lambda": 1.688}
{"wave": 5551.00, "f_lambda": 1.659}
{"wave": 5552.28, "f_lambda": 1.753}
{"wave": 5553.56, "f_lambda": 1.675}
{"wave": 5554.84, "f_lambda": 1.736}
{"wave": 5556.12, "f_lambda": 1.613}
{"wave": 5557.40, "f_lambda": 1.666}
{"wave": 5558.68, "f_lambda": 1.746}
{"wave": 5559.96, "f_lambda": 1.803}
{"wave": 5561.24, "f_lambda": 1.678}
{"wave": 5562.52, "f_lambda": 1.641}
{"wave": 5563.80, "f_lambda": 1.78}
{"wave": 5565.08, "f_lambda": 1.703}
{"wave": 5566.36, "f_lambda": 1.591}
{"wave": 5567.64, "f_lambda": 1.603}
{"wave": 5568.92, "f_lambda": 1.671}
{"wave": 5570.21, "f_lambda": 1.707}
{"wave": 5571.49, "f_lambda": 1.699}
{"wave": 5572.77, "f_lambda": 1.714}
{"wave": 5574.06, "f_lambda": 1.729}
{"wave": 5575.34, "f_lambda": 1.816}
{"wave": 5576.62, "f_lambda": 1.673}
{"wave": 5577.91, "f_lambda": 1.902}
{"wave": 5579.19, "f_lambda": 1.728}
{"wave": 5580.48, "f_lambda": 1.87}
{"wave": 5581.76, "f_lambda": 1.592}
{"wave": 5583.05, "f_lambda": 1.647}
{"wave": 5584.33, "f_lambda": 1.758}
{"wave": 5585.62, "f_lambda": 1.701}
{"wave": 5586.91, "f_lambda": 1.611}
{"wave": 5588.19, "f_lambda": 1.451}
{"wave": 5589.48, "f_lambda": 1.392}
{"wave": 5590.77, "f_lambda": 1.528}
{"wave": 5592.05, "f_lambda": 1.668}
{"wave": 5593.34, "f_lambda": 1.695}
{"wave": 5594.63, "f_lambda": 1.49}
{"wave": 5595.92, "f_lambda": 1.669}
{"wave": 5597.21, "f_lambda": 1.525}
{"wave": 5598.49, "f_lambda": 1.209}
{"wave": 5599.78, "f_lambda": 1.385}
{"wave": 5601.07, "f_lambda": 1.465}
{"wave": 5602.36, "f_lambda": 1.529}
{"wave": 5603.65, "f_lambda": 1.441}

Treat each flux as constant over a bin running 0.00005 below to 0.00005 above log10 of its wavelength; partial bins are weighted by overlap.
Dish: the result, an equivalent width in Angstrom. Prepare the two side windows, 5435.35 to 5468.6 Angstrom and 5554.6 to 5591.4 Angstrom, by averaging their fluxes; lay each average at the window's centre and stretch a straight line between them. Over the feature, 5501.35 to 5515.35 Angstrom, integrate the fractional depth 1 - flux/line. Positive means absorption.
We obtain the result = 1.5 Angstrom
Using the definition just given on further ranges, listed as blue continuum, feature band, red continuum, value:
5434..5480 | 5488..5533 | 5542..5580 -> 2.05 Angstrom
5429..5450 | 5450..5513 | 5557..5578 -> 8.38 Angstrom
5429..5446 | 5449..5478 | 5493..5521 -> 4.53 Angstrom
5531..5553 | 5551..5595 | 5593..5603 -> -3.40 Angstrom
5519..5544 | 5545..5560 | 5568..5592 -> -0.32 Angstrom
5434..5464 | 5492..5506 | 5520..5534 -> 0.65 Angstrom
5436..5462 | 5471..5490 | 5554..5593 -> 0.52 Angstrom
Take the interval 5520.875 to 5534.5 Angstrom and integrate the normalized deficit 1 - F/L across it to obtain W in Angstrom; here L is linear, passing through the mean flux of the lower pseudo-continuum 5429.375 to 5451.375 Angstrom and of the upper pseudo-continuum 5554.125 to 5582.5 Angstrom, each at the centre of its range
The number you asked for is 0.8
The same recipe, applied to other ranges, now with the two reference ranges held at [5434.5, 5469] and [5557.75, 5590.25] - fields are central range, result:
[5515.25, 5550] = 0.6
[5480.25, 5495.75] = -0.4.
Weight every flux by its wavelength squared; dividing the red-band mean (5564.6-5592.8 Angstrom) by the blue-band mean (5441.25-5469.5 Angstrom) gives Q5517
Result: 1.2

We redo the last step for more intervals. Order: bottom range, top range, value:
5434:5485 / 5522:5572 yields 1.10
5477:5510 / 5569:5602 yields 1.08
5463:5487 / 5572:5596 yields 1.13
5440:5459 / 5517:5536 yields 1.08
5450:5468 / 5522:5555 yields 1.22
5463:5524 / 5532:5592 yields 1.11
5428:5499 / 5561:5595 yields 1.10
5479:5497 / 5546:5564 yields 1.06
